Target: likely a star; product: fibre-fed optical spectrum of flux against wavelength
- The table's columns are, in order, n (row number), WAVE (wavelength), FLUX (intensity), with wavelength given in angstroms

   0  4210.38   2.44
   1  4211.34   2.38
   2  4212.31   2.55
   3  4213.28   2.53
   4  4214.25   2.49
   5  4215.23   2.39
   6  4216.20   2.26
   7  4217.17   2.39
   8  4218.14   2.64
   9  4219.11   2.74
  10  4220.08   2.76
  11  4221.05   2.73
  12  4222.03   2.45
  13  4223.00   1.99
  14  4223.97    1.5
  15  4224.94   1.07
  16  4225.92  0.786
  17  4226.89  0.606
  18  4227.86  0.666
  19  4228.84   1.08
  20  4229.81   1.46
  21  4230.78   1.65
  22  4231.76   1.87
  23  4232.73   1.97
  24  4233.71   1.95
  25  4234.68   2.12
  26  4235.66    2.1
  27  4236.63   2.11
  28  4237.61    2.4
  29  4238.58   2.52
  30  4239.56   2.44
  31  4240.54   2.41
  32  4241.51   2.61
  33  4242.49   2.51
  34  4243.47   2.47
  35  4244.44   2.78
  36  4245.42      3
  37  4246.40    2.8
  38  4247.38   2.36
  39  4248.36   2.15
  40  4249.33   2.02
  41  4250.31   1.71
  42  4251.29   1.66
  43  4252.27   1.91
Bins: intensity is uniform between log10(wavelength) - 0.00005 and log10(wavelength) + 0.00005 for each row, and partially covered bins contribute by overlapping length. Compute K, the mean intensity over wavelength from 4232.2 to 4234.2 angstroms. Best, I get 1.96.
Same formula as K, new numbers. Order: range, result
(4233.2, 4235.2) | 2.03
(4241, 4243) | 2.56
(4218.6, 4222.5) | 2.67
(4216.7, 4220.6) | 2.64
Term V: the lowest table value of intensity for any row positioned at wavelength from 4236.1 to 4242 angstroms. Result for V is 2.11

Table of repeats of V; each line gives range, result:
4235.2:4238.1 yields 2.1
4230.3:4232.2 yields 1.65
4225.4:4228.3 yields 0.606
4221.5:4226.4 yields 0.786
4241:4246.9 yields 2.47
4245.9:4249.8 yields 2.02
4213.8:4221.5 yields 2.26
